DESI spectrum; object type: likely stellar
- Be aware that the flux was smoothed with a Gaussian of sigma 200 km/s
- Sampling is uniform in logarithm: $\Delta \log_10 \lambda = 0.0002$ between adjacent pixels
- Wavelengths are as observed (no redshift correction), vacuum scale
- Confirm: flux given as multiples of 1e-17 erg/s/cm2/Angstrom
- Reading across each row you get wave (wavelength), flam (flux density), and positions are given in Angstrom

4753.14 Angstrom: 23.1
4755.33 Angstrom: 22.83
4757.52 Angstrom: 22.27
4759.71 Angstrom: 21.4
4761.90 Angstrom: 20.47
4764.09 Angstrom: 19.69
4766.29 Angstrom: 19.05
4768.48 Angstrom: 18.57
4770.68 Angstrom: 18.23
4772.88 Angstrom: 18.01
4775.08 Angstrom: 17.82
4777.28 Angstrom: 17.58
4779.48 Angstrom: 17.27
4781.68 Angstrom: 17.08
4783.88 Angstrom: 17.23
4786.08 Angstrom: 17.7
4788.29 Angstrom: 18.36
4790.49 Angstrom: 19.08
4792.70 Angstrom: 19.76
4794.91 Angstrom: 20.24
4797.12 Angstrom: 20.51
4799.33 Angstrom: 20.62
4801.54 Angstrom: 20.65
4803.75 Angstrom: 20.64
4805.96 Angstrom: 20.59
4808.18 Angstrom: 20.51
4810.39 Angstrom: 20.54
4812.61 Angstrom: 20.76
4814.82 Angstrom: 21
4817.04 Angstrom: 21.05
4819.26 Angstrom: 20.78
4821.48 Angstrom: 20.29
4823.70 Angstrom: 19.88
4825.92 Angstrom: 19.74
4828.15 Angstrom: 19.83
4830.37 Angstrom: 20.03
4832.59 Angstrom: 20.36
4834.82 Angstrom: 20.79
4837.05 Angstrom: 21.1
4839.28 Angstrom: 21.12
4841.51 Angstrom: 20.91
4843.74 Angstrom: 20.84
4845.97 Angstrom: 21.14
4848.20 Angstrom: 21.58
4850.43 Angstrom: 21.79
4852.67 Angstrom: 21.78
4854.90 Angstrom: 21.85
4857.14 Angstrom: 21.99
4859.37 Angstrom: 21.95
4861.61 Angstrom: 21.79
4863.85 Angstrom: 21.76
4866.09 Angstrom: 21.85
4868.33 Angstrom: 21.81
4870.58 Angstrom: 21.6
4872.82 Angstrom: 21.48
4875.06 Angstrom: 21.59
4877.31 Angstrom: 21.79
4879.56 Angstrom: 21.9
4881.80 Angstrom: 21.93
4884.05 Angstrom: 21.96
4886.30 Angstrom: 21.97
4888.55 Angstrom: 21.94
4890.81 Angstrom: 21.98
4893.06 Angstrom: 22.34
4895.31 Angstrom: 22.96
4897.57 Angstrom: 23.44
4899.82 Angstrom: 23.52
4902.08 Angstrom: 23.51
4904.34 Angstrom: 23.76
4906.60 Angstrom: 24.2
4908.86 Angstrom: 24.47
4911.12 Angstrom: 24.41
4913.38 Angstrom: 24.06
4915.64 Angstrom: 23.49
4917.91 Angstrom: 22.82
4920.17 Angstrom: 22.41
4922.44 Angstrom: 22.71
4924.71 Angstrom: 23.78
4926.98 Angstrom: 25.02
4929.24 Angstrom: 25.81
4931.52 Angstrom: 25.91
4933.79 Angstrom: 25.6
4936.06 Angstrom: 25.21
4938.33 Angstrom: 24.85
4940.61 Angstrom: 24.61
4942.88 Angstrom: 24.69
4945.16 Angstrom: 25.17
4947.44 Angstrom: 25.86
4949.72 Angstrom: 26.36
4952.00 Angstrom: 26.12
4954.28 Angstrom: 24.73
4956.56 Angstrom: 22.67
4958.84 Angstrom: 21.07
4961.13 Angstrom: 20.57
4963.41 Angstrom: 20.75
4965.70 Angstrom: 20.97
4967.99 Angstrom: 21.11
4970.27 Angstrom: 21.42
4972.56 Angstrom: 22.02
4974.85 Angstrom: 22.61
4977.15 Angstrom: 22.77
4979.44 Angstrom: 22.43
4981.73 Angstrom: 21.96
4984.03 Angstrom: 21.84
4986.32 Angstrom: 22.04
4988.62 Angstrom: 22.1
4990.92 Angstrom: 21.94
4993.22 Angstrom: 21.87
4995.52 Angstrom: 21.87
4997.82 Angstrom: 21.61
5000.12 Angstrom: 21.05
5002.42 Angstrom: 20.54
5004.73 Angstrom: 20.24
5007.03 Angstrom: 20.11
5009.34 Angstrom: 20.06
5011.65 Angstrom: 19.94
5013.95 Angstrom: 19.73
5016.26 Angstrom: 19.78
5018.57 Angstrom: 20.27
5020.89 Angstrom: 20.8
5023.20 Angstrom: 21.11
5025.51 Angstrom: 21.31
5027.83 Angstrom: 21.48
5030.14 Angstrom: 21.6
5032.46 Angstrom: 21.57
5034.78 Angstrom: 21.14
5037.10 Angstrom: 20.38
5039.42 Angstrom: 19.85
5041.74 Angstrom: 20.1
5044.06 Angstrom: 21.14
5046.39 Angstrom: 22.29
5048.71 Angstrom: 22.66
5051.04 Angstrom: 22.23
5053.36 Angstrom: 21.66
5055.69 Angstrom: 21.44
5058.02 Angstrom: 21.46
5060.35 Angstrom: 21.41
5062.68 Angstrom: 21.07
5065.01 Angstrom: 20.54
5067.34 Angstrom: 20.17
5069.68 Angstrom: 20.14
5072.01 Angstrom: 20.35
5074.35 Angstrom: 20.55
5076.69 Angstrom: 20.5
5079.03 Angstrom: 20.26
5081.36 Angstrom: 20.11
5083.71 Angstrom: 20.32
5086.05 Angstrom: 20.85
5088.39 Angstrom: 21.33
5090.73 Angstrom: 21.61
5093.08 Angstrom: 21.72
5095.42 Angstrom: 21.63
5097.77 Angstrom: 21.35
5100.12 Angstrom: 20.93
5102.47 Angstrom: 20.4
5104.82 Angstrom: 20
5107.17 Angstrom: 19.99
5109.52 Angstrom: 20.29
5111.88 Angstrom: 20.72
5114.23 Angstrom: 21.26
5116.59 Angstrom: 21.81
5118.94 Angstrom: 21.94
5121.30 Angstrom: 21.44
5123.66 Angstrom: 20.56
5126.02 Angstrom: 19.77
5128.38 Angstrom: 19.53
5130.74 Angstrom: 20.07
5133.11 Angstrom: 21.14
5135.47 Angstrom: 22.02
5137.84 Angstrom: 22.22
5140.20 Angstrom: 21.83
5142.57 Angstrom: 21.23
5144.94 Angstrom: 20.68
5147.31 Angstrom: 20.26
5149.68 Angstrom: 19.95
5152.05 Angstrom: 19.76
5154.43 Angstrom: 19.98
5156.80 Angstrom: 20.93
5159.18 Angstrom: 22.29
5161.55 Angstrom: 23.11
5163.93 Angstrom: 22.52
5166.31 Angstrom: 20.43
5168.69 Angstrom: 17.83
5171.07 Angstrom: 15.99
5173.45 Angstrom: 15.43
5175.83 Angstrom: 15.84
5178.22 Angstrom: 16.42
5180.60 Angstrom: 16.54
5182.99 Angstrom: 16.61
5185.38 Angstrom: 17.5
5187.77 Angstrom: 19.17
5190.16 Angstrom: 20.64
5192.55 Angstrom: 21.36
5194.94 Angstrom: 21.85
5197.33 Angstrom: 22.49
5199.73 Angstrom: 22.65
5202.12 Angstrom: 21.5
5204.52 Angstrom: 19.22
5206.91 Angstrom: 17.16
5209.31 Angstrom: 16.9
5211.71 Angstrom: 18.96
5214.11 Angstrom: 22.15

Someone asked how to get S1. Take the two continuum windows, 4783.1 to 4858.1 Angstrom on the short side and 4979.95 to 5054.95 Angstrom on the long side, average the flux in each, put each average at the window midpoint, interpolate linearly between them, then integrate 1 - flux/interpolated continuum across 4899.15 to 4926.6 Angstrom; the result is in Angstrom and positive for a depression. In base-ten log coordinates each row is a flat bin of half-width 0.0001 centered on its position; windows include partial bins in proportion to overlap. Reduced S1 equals -3.8 Angstrom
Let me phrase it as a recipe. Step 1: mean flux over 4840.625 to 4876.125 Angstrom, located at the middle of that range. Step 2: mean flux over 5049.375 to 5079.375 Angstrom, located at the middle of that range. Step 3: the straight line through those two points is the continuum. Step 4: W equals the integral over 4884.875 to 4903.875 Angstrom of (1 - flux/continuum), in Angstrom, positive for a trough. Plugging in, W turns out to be -1.1 Angstrom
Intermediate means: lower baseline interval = 21.6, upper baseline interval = 20.9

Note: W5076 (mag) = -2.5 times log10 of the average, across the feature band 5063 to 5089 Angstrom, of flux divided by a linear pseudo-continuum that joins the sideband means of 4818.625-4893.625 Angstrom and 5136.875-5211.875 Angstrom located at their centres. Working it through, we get -0.02 mag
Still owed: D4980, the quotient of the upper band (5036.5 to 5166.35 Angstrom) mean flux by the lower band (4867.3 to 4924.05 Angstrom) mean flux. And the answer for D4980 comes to 0.9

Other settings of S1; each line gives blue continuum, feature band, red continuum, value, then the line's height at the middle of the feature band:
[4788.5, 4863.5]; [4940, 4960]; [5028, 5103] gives -3.5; 20.9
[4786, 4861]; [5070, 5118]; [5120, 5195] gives -2.0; 20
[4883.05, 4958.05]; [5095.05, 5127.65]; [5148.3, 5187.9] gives -1.3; 20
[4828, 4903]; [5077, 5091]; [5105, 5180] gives -0.1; 20.5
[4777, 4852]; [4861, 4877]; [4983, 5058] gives -1.1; 20.4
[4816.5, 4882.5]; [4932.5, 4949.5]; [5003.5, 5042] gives -3.5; 20.9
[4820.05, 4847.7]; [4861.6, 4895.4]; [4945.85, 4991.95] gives -1.1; 21.2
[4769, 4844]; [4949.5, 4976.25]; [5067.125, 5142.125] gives -2.8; 20.3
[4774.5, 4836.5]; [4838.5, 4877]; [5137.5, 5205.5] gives -3.6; 19.7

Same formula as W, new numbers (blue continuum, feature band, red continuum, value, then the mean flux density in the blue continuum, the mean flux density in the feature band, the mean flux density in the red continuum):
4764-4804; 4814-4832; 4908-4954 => 0.0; 18.8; 20.3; 24.7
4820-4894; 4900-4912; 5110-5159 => -1.6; 21.4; 24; 20.9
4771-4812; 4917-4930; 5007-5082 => -2.4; 19.1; 23.7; 20.8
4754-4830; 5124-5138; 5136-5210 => -0.7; 19.7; 20.7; 19.7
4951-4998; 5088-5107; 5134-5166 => 0.4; 22.1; 21.1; 21.3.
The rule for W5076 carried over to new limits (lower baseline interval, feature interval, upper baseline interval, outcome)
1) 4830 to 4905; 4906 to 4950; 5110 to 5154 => -0.14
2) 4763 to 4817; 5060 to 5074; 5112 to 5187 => -0.04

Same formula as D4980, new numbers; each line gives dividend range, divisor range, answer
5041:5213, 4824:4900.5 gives 0.94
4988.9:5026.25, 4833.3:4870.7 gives 0.97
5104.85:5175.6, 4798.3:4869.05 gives 0.97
